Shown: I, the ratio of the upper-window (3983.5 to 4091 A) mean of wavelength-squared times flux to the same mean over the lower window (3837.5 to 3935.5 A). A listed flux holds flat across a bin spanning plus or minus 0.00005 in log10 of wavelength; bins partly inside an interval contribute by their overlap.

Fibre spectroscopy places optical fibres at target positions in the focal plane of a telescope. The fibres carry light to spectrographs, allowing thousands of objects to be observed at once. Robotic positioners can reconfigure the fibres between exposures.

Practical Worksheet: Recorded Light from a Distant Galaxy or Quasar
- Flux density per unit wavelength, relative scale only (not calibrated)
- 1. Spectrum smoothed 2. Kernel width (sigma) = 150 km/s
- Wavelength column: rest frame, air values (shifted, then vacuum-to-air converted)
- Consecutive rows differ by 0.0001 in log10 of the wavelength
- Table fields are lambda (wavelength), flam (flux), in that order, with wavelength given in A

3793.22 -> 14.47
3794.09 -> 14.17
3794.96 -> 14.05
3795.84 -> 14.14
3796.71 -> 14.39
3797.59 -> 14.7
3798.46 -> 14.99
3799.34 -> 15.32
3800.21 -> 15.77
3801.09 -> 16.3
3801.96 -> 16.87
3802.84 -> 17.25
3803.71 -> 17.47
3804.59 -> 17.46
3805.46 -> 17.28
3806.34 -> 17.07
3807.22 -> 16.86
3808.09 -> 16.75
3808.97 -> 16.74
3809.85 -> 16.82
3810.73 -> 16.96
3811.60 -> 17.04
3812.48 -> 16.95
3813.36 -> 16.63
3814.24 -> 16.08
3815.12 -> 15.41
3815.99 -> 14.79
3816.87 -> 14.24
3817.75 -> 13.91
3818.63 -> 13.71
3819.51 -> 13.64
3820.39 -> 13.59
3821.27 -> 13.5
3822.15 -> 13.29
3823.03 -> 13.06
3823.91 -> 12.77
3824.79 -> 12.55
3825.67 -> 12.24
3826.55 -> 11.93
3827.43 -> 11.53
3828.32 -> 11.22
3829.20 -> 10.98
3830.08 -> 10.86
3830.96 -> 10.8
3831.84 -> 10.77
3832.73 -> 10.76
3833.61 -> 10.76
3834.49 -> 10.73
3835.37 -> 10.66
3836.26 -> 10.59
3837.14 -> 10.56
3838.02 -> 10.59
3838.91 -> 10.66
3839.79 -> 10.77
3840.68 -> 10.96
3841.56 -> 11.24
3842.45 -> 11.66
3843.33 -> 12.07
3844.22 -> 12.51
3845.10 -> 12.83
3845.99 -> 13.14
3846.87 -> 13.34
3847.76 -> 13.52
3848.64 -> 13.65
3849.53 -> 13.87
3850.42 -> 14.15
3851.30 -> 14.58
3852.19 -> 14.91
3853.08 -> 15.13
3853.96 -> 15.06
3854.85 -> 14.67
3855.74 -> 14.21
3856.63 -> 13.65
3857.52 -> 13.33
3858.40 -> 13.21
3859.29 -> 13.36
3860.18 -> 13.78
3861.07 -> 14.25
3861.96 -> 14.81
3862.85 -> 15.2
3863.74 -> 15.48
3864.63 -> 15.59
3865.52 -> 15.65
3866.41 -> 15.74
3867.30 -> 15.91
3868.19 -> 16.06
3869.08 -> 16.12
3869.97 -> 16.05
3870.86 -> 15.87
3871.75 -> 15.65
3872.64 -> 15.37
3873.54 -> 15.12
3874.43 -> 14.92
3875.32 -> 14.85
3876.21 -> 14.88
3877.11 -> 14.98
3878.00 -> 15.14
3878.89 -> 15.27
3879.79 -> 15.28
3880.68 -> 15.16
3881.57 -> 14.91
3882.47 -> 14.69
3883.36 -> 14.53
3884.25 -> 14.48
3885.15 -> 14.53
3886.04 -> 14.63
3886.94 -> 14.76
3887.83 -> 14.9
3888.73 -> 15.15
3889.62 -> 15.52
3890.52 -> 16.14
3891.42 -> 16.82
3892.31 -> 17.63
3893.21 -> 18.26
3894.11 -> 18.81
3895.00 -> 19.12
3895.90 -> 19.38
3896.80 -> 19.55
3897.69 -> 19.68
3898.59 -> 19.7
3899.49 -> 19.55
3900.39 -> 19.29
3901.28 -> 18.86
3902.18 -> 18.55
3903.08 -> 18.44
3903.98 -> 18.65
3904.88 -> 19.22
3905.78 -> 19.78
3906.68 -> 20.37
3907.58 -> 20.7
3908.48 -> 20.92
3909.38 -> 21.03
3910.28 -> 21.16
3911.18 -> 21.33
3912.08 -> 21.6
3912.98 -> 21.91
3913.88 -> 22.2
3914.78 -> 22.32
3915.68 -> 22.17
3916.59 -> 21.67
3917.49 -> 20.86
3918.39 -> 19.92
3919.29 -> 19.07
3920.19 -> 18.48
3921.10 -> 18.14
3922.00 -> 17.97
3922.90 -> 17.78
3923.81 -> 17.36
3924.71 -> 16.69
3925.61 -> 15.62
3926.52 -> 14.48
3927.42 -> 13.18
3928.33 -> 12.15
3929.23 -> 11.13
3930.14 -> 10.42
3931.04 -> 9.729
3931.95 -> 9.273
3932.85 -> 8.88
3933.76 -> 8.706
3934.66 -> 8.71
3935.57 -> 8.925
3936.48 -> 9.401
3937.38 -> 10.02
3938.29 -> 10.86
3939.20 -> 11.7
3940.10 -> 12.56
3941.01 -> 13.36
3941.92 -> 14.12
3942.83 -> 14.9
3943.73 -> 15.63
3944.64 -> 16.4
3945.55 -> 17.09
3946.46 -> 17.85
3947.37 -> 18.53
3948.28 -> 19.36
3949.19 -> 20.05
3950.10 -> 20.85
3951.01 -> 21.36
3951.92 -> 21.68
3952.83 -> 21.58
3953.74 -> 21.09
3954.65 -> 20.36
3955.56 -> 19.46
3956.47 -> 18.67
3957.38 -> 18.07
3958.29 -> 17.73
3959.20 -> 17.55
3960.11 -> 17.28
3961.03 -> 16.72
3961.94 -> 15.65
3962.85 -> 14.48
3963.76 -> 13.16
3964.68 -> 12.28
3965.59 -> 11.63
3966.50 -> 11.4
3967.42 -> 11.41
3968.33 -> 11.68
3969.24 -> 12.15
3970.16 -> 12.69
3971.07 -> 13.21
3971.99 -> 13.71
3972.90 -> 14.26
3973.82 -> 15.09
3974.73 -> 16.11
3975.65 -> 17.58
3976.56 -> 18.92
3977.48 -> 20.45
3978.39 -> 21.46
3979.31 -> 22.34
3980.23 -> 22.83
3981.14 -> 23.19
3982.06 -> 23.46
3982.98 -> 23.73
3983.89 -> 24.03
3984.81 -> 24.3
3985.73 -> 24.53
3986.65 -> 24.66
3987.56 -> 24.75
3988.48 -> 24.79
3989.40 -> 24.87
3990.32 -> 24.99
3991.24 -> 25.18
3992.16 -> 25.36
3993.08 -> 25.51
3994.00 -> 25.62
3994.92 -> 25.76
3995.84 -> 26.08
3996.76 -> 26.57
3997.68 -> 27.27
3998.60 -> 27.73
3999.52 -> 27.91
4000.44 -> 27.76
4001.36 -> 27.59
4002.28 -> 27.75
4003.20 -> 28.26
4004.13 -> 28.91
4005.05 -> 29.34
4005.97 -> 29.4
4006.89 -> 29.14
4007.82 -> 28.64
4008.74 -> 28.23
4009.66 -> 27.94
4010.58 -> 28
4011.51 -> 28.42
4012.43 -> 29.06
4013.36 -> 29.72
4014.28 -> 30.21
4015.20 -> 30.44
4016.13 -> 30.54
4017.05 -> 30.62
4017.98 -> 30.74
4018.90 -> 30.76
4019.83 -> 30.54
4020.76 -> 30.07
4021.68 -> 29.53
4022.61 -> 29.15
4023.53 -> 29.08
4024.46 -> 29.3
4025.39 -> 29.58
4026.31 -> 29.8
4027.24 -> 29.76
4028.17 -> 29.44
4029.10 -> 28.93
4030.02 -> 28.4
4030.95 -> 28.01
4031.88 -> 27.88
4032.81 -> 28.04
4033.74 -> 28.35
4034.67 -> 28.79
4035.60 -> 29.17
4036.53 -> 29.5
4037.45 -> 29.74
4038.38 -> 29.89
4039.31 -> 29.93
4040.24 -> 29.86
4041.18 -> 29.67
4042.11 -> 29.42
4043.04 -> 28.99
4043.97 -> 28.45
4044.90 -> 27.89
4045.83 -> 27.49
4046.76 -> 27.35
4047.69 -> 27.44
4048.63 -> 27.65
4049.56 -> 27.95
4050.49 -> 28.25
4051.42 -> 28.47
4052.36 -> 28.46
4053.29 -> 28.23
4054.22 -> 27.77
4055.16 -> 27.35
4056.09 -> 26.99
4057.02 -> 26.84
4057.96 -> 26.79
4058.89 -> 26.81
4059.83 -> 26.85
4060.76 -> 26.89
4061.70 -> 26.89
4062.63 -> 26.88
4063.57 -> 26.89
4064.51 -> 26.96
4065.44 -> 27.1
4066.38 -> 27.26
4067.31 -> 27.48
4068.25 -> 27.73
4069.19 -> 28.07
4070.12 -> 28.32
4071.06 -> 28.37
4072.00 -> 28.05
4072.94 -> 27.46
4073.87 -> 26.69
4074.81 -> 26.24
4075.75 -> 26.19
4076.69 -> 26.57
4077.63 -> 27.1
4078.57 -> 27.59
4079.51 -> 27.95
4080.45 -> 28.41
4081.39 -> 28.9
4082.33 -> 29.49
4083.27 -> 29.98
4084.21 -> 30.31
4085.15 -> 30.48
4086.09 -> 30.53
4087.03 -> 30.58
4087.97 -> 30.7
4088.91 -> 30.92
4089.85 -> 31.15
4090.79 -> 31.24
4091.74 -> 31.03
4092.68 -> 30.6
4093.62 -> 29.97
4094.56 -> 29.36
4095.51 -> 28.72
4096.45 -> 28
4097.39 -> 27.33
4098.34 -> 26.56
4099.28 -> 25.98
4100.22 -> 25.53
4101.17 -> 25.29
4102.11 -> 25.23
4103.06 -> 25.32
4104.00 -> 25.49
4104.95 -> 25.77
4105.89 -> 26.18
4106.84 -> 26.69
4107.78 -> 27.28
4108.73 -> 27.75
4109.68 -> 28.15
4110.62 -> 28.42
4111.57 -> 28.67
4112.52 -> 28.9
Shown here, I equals 1.9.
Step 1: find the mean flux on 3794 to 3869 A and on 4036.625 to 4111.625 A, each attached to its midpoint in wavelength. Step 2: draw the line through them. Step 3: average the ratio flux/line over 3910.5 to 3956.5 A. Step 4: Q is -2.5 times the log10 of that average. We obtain 0.204 mag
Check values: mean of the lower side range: 14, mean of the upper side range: 28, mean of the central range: 16.4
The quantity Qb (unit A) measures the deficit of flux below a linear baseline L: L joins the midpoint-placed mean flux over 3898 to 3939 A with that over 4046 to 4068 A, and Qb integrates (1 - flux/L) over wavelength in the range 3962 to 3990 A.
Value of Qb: 4.0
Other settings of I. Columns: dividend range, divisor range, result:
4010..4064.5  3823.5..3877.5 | 2.36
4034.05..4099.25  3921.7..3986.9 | 1.85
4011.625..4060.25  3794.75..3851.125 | 2.35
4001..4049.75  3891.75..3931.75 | 1.67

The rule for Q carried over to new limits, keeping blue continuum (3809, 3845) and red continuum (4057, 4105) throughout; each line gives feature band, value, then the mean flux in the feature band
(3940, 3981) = 0.22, 16.9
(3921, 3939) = 0.46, 12.3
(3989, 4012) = -0.18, 27.3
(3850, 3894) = 0.02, 15.1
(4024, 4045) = -0.16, 29.1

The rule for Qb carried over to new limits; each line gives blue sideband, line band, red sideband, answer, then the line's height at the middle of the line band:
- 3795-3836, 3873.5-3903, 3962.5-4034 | 2.96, 18.4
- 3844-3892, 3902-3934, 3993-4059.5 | 2.30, 19.1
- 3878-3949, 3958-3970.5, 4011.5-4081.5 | 4.19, 21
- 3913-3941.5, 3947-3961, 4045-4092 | -1.82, 17.3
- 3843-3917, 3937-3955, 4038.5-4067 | 3.38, 20.8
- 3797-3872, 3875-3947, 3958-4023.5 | 8.08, 18.6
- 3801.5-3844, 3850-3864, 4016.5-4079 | 1.28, 15.8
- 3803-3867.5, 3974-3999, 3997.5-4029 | 2.99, 26.8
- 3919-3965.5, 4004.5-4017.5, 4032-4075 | -3.43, 23.2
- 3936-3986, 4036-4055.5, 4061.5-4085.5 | -2.66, 25.2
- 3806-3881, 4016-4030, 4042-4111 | -2.90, 24.7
